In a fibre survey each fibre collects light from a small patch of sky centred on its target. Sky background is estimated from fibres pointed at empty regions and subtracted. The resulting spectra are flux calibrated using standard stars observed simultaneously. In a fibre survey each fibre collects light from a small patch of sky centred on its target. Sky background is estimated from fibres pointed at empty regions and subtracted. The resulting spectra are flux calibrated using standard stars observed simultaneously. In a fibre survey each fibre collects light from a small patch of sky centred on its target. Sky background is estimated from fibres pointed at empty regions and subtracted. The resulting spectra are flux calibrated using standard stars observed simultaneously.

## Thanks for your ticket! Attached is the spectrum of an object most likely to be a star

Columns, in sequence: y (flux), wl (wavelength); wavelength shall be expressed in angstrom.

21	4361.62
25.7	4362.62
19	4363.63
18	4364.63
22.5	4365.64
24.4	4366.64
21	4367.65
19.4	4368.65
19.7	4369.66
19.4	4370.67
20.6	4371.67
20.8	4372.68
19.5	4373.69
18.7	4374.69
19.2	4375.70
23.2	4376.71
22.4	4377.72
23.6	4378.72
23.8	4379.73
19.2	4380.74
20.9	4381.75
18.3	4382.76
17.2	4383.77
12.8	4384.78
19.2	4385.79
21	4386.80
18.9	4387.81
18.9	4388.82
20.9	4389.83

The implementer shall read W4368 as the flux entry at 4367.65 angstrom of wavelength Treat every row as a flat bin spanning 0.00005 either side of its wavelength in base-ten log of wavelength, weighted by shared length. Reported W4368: 21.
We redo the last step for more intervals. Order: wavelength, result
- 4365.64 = 22.5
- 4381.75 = 20.9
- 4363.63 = 19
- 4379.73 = 23.8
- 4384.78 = 12.8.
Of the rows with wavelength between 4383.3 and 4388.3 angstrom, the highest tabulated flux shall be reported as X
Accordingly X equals 21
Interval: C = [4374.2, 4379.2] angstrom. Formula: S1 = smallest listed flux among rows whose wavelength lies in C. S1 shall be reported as 18.7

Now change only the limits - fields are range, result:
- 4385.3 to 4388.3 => 18.9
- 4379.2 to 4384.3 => 17.2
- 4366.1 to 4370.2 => 19.4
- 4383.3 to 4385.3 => 12.8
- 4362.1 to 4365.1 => 18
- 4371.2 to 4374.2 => 19.5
